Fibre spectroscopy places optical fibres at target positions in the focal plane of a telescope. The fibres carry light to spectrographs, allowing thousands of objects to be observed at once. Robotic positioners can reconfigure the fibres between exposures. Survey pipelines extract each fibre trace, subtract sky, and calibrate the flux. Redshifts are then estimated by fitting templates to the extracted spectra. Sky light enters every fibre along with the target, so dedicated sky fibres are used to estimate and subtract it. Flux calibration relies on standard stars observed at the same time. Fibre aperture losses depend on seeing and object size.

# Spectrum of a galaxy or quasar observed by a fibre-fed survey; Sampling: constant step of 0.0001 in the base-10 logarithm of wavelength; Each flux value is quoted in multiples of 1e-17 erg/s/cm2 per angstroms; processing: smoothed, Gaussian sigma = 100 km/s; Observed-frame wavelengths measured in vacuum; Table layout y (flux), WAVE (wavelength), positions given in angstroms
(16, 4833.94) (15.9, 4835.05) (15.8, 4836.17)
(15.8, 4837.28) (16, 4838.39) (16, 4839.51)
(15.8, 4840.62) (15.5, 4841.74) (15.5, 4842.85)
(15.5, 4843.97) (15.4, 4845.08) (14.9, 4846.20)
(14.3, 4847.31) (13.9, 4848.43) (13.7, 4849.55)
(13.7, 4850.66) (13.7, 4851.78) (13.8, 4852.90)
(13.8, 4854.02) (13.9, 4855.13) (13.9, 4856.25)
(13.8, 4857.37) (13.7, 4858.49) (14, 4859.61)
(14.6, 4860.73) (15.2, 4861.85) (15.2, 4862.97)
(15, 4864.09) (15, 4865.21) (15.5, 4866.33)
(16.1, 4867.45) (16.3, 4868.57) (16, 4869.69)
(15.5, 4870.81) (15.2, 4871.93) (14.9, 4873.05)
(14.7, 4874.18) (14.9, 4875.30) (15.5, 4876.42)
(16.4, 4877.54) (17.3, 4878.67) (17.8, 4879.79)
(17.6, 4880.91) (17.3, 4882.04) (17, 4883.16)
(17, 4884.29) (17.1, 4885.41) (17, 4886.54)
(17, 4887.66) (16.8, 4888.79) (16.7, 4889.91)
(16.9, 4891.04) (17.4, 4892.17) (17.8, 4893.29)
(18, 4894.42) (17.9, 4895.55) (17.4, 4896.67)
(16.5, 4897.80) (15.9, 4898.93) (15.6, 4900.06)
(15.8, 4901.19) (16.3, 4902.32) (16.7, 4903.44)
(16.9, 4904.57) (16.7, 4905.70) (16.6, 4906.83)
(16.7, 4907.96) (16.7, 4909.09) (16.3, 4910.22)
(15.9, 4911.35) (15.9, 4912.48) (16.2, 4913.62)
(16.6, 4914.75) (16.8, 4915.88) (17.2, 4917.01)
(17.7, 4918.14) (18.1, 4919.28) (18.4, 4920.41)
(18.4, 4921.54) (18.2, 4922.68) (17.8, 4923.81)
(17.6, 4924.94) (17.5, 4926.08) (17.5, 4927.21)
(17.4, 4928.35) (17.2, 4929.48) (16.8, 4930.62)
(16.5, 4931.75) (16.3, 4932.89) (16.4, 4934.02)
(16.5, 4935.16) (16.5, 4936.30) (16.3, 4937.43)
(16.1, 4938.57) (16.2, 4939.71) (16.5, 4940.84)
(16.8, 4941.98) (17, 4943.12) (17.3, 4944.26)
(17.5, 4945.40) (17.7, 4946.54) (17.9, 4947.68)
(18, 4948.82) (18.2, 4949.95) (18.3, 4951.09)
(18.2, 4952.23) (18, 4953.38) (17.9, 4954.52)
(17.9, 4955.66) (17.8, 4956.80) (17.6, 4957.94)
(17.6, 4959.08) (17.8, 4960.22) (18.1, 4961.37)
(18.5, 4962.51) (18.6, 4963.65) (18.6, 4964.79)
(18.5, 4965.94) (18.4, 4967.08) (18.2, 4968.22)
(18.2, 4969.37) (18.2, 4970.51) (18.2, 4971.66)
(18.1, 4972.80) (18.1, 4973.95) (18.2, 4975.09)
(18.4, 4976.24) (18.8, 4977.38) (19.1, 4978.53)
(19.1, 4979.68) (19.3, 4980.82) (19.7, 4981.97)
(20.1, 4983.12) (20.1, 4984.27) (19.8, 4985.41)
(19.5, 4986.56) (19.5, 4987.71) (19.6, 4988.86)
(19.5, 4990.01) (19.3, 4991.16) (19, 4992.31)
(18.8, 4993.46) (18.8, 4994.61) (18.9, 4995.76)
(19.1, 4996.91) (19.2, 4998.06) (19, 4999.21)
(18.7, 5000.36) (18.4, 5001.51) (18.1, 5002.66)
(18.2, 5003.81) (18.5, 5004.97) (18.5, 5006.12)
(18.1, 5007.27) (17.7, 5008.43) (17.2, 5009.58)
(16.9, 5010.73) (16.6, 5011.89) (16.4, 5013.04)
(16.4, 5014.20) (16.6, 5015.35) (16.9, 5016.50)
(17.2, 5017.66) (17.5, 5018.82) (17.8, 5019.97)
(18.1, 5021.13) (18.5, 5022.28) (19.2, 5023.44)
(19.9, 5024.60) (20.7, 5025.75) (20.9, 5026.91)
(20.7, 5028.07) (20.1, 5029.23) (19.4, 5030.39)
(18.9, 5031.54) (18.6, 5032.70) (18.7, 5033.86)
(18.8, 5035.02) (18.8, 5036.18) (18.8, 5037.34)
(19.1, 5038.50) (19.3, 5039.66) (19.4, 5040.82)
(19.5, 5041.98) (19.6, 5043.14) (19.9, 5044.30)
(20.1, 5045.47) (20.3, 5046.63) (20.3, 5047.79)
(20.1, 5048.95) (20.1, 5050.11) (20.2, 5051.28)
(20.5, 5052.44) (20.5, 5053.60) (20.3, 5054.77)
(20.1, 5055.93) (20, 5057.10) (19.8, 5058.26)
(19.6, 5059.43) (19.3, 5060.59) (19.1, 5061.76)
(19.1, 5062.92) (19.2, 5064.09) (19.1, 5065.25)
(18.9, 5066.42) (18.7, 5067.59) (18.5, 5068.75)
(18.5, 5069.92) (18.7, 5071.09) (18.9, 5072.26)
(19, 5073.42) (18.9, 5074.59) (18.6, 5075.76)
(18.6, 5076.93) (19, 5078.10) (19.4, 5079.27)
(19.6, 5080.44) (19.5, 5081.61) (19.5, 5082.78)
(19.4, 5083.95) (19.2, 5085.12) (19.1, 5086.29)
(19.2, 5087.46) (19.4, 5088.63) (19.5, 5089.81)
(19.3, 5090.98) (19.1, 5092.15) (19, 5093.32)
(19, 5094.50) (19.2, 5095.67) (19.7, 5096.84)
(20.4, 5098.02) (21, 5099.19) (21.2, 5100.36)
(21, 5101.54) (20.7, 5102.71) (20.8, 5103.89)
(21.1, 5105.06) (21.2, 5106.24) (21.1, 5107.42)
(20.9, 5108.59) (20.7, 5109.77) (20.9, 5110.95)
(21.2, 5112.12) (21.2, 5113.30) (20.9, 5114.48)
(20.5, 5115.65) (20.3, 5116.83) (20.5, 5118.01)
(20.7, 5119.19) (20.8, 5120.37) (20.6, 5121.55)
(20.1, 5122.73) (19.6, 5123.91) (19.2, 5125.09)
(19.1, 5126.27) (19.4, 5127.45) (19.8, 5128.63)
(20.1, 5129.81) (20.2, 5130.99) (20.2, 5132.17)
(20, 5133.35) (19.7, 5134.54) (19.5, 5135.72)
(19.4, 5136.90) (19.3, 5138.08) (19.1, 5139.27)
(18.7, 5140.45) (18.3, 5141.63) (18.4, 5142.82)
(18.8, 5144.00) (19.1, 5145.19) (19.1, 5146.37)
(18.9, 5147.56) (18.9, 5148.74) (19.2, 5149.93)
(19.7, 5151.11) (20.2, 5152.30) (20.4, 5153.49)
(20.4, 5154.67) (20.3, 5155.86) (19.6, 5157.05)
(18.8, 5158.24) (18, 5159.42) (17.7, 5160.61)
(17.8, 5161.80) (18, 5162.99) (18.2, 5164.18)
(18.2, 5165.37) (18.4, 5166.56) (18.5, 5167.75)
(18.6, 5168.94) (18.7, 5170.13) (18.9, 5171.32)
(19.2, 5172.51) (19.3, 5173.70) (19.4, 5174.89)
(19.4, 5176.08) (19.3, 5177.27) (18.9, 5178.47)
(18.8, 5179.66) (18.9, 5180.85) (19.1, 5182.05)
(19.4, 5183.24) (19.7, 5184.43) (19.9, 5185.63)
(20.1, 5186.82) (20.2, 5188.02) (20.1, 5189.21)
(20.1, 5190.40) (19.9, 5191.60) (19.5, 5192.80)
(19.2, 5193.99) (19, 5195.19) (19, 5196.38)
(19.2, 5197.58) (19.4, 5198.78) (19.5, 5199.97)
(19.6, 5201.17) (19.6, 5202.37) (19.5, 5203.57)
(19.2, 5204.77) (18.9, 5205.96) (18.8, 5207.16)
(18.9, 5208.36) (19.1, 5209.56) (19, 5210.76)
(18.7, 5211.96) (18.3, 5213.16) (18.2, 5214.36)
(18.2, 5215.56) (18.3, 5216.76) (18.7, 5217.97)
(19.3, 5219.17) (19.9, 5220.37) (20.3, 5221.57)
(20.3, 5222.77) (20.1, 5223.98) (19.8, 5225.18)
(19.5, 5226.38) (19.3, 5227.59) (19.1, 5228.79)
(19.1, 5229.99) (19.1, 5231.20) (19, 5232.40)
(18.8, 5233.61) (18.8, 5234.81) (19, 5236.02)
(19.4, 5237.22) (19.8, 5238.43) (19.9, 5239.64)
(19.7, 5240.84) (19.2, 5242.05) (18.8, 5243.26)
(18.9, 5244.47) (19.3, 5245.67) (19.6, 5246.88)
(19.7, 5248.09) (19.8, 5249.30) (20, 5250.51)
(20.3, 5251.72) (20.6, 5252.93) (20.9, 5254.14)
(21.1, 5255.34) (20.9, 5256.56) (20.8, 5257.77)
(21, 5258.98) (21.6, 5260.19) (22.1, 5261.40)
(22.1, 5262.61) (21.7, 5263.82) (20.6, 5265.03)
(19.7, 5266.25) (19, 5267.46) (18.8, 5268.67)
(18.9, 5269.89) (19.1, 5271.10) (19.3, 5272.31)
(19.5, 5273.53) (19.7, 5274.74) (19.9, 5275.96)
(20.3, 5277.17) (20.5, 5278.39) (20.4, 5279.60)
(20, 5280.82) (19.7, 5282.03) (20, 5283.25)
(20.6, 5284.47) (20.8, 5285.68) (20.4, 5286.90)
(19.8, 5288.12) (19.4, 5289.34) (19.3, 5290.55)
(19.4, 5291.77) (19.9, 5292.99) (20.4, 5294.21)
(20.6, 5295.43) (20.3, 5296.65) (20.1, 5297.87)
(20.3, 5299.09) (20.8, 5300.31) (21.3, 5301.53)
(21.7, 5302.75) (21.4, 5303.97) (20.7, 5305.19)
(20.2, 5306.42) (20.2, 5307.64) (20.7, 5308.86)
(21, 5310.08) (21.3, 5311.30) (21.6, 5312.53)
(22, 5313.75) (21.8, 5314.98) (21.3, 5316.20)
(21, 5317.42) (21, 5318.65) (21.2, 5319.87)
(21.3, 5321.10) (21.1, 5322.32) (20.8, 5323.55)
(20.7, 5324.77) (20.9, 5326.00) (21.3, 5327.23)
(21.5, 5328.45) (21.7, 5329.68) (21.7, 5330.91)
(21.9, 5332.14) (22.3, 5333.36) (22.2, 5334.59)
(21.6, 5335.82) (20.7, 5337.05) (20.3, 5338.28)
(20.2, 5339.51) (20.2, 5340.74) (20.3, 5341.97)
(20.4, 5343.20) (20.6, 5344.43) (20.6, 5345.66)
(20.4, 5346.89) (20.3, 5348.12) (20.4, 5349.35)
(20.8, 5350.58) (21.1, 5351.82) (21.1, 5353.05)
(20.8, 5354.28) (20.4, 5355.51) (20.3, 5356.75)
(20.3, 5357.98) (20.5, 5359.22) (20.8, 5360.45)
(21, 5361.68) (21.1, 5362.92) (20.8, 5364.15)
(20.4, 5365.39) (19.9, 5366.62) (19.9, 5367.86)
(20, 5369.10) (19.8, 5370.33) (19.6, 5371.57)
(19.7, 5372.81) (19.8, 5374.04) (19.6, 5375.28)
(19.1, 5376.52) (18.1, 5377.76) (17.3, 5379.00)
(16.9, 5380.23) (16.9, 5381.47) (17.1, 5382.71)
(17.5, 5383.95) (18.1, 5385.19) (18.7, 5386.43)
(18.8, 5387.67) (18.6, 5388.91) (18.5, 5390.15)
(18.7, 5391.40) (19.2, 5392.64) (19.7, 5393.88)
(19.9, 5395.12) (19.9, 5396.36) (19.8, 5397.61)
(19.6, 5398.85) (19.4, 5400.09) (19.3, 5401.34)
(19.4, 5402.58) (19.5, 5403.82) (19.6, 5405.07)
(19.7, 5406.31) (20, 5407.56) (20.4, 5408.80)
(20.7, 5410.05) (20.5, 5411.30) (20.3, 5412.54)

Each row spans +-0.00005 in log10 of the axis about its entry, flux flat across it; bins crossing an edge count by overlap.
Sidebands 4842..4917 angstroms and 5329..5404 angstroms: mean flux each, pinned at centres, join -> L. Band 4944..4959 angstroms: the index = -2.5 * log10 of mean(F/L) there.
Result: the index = -0.09 mag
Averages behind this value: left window 15.9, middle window 17.9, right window 19.9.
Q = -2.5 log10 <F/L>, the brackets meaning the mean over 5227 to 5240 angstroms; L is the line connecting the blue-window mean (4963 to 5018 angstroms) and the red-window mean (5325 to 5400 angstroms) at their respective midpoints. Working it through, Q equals 0.01 mag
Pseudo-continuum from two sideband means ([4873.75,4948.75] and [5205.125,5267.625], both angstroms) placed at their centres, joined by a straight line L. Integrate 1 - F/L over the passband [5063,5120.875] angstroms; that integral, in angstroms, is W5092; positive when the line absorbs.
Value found -4.3 angstroms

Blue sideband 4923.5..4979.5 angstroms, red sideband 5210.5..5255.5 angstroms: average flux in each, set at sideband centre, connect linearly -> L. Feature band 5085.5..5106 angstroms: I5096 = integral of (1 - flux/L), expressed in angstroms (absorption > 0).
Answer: -1.5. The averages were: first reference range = 17.7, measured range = 19.9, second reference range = 19.4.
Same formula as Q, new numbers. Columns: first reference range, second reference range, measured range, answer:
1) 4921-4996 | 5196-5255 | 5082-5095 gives -0.032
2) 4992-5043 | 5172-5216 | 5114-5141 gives -0.051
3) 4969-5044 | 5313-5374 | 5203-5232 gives 0.049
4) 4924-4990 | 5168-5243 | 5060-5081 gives -0.022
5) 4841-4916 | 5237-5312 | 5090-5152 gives -0.080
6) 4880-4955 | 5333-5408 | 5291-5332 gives -0.082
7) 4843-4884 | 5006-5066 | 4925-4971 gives -0.029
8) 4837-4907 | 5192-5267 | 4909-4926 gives -0.061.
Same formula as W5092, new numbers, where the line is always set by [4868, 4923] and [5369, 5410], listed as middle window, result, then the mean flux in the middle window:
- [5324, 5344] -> -2.5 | 21.1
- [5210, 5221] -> -0.3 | 18.7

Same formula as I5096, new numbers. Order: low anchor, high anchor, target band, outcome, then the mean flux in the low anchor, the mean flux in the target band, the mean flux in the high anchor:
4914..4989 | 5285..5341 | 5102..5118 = -1.4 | 17.9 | 20.9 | 20.9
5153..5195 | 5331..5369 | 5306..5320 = -0.5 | 19.2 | 21.1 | 20.7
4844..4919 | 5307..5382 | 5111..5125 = -1.7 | 15.9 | 20.5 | 20.5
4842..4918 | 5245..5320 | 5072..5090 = -1.0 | 15.9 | 19.2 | 20.4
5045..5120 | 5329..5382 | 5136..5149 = 0.7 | 19.8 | 18.9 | 20.3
